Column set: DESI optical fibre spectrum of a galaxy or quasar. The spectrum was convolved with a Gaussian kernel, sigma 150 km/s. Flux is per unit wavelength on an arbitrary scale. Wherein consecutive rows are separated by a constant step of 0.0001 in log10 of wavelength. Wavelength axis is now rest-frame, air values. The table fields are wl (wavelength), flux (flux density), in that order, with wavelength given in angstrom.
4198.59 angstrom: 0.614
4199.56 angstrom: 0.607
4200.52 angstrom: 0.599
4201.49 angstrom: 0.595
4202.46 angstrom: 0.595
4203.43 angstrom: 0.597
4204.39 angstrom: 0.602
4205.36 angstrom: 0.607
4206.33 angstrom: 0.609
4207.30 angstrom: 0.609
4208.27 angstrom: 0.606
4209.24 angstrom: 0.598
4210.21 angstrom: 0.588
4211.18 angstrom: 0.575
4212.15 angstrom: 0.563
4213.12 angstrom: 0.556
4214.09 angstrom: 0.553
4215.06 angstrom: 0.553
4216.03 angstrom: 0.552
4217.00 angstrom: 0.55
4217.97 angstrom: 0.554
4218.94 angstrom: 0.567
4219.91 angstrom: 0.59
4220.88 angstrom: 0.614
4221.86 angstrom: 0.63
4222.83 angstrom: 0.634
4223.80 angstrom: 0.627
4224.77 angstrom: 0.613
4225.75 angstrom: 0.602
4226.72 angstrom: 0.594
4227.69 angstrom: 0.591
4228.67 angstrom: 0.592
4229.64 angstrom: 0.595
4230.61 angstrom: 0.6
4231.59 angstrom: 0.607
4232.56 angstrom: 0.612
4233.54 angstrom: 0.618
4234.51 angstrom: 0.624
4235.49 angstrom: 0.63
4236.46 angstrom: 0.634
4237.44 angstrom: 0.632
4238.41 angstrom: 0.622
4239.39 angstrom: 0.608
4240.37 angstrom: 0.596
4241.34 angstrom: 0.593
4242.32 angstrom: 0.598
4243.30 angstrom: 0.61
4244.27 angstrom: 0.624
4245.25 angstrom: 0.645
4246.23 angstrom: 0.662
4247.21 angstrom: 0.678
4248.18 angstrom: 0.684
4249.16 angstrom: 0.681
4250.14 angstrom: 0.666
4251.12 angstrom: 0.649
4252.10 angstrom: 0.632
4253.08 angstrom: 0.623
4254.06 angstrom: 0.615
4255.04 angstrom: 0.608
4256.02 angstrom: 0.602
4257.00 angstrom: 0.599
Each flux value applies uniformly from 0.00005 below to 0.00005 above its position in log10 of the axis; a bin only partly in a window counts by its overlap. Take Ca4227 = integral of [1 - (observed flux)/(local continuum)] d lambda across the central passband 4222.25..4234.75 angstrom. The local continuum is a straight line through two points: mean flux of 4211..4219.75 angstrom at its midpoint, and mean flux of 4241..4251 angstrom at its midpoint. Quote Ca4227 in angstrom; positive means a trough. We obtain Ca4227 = -0.3 angstrom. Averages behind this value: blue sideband 0.559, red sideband 0.645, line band 0.609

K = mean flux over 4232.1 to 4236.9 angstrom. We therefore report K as 0.624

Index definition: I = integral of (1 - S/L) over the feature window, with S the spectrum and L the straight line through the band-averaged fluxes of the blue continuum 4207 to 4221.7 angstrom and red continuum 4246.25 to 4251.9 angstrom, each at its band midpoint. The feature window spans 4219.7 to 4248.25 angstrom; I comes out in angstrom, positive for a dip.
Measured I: 0.5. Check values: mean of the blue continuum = 0.576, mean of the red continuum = 0.669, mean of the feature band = 0.618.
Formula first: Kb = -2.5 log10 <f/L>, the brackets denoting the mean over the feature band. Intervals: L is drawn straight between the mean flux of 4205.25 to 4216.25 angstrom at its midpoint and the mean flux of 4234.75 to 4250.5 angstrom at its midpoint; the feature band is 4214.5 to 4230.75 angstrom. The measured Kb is 0.02 mag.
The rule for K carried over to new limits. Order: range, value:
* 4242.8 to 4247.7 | 0.644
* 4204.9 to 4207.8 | 0.607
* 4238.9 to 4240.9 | 0.602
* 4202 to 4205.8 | 0.601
